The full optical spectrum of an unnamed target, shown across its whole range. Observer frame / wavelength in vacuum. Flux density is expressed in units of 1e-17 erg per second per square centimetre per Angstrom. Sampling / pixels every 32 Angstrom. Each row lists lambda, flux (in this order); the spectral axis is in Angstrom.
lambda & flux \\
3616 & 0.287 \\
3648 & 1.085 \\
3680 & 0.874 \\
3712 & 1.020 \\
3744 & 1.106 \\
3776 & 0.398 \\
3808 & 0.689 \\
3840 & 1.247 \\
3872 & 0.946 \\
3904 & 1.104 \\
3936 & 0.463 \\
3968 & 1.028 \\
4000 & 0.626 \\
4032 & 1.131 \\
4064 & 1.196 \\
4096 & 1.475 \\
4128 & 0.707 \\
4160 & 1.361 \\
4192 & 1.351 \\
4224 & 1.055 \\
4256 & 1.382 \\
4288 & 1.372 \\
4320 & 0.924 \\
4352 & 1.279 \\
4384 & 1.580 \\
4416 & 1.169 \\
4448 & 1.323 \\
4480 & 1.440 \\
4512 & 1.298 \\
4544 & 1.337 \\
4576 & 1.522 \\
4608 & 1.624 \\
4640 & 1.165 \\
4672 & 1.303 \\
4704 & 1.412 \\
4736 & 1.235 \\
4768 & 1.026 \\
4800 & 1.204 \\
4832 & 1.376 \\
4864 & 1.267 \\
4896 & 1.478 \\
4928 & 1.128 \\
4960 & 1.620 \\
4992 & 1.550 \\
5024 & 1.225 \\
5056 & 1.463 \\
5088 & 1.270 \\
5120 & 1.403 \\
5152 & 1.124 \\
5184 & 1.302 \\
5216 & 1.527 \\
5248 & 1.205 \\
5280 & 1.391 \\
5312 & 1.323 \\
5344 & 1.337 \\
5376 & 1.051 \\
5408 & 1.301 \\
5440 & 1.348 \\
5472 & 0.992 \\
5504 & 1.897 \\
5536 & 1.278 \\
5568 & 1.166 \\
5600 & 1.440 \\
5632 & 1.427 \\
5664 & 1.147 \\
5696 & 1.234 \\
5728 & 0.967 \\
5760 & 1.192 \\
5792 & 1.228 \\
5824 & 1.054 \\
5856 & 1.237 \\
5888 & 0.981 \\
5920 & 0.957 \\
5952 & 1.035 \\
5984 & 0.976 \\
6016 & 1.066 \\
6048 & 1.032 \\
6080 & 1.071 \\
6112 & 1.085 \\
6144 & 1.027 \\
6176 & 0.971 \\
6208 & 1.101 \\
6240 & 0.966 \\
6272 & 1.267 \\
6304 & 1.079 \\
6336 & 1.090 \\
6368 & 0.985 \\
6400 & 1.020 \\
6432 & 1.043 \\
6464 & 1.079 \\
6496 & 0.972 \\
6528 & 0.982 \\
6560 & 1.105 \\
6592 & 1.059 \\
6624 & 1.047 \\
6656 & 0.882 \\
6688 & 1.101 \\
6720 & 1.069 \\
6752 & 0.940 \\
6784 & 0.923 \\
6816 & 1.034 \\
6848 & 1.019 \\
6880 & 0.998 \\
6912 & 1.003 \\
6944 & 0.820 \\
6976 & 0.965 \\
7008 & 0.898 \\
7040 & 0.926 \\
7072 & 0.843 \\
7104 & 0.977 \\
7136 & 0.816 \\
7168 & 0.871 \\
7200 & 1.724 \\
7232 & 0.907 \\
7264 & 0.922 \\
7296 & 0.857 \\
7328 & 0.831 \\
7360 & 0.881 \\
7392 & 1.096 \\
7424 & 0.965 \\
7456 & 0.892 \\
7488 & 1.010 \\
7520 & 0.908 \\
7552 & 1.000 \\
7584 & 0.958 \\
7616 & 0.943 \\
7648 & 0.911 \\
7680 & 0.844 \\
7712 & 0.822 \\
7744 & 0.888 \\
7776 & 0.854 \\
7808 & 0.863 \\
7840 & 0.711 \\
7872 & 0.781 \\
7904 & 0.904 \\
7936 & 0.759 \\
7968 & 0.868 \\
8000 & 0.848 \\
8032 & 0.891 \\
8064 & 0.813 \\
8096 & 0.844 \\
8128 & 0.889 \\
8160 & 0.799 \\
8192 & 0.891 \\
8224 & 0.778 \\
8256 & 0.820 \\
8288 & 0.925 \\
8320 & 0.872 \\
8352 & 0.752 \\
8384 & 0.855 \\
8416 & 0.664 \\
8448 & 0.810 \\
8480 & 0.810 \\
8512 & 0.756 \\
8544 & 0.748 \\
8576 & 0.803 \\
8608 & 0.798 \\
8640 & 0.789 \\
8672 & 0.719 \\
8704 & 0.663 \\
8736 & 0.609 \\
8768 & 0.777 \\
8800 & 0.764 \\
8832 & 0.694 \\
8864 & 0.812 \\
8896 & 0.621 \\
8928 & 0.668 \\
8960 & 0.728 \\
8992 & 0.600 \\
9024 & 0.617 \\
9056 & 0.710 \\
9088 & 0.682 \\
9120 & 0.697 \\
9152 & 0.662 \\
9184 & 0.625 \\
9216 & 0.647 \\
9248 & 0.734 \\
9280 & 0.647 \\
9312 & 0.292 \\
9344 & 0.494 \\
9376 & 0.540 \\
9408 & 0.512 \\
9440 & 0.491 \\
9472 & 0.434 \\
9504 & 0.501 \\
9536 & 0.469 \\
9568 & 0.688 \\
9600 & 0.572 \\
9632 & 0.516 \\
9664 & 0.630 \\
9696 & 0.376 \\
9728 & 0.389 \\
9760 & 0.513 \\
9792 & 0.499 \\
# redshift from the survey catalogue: 0.10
